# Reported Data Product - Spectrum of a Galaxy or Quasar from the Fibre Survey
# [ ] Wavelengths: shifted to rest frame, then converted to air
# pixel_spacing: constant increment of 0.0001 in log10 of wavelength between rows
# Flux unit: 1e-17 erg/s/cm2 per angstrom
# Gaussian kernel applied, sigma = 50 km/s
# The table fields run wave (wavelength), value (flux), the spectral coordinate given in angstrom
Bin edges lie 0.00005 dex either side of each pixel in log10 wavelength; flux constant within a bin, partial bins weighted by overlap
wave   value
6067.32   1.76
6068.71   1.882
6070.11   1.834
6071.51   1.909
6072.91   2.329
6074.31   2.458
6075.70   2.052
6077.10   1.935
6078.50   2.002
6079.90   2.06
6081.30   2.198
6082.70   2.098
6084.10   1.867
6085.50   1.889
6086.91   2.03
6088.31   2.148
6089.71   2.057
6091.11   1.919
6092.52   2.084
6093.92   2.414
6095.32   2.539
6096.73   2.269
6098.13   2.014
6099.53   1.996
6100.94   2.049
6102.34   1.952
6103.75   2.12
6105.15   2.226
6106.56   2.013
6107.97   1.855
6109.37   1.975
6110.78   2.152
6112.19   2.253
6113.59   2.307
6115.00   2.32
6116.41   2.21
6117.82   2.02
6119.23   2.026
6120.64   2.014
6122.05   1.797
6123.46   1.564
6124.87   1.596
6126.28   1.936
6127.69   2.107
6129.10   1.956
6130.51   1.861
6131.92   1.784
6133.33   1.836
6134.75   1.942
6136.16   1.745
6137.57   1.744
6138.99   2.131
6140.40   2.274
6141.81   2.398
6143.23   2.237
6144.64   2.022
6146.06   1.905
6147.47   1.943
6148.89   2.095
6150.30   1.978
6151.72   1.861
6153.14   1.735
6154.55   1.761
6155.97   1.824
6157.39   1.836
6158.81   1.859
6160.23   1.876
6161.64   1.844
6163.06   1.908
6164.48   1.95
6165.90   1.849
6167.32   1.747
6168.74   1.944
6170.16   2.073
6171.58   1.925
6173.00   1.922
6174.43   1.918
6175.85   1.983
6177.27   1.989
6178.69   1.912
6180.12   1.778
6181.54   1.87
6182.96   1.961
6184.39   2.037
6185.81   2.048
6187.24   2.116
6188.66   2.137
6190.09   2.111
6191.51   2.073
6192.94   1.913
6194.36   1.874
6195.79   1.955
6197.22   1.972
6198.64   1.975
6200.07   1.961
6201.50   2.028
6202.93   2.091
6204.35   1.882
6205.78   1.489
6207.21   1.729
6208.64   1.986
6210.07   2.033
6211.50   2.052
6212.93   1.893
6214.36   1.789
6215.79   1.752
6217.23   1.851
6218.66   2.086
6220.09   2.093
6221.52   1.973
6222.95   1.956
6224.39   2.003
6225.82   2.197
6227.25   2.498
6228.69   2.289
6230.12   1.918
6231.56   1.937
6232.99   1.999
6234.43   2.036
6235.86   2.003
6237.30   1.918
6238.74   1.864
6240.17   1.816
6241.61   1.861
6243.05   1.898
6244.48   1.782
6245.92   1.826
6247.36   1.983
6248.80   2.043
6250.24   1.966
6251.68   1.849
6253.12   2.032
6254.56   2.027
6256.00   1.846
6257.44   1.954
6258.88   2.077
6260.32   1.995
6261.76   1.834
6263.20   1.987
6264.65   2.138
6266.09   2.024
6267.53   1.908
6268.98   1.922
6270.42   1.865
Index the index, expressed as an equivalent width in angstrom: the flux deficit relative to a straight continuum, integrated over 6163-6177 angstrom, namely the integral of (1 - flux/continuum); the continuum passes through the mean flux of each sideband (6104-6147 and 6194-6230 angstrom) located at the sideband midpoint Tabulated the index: 0.47 angstrom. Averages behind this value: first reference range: 2.01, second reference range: 1.98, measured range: 1.92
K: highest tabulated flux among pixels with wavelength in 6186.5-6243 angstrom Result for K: 2.498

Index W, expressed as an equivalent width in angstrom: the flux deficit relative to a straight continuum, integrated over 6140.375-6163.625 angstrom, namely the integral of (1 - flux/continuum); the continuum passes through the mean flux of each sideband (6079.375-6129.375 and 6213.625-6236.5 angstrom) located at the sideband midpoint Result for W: 1.0 angstrom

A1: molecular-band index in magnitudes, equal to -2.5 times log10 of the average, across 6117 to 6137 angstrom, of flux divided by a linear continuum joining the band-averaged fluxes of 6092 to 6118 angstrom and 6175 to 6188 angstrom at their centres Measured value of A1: 0.12 mag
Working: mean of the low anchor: 2.15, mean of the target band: 1.87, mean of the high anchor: 1.97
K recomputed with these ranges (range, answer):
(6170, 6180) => 2.073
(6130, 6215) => 2.398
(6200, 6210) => 2.091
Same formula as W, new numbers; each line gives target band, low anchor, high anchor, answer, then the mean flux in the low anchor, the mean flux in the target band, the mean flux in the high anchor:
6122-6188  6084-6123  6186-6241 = 3.68 angstrom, 2.09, 1.92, 1.98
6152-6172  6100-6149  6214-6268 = 1.33 angstrom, 2.01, 1.87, 1.98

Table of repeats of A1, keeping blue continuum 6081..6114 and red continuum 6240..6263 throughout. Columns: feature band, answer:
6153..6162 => 0.12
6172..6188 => 0.03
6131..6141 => 0.08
